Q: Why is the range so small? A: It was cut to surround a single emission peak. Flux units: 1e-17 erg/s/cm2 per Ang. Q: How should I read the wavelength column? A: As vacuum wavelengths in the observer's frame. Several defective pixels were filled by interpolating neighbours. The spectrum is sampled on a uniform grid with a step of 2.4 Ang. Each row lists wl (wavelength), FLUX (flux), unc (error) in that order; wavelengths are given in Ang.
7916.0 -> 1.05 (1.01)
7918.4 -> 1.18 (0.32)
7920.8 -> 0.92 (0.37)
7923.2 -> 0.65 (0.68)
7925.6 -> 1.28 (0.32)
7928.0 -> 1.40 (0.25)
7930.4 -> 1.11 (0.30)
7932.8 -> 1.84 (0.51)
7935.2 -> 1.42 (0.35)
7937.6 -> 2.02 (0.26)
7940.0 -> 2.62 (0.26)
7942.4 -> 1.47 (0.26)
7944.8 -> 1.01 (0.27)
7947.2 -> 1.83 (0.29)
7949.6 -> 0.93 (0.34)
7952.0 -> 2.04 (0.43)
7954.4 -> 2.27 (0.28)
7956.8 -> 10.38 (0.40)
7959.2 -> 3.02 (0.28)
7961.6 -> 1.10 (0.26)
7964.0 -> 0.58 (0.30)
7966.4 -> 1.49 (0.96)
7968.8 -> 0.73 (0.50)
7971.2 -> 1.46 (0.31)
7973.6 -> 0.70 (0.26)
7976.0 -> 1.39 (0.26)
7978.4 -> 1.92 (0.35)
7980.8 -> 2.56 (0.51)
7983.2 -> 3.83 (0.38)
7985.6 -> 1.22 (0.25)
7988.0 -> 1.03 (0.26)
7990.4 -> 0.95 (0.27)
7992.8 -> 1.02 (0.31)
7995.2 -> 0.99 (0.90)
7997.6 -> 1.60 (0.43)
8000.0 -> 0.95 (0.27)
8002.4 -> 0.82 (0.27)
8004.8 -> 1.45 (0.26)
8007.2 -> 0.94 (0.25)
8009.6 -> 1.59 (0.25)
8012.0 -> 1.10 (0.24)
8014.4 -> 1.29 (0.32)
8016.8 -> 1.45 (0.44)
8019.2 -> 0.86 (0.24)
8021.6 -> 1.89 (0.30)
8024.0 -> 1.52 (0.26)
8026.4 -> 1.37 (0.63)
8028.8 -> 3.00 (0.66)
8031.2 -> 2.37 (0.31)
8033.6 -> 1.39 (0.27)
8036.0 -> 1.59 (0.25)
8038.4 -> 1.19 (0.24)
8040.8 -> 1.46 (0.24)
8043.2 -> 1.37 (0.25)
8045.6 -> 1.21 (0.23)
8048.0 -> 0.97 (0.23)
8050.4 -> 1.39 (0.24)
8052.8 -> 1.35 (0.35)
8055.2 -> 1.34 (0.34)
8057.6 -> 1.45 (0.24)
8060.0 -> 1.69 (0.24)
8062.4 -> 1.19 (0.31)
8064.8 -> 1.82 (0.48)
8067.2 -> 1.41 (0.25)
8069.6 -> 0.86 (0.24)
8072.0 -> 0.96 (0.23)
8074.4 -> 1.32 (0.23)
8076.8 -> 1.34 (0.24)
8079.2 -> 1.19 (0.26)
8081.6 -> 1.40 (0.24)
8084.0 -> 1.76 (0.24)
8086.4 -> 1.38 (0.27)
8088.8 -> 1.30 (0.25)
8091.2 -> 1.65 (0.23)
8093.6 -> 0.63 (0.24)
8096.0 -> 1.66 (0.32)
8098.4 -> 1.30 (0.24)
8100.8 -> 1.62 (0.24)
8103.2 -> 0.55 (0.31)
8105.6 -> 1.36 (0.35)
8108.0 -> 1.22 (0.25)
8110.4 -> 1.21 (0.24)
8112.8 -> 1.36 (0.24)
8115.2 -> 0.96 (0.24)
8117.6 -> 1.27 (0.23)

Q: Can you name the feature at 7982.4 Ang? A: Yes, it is [N II] 6583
